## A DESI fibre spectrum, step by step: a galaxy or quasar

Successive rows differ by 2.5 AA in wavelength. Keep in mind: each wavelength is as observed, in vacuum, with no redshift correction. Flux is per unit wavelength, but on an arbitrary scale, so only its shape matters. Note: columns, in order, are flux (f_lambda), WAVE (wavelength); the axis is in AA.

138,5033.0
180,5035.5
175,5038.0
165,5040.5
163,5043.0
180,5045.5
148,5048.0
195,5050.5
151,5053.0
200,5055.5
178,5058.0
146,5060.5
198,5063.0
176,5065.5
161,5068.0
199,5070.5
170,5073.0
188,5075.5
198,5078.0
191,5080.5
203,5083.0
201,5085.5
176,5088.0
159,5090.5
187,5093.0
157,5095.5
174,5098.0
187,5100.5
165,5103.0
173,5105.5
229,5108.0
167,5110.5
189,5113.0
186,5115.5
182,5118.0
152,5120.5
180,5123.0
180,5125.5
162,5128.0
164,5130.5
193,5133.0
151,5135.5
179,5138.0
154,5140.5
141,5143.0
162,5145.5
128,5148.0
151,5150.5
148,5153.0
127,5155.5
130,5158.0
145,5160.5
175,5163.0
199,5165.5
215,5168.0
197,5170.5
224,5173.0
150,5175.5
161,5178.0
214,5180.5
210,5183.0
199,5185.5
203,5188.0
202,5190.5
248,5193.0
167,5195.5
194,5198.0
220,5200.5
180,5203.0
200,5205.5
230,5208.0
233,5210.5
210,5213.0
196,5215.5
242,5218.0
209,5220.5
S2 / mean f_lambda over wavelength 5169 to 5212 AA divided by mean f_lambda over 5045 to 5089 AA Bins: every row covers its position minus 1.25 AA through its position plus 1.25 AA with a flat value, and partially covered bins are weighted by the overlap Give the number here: 1.12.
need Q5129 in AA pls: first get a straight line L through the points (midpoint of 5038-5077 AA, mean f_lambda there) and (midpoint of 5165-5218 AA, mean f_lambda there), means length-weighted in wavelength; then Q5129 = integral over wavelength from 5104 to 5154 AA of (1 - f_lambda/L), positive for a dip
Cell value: 5.6 AA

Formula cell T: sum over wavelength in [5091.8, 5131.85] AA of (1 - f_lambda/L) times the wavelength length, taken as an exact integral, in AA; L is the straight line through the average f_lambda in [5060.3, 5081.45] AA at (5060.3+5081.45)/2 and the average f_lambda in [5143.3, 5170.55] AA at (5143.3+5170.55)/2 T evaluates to -1.4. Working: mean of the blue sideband 182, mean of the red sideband 159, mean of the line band 177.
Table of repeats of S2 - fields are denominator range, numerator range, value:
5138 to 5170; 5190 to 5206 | 1.28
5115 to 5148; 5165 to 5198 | 1.20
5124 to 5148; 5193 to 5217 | 1.26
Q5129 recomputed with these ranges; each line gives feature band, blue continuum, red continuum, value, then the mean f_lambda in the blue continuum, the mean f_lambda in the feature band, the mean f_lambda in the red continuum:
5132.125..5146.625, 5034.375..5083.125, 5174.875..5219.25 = 2.28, 178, 163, 204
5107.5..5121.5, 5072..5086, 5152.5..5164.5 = -0.89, 192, 182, 146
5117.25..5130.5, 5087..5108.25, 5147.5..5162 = -0.90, 176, 170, 139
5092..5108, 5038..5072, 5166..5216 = 0.48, 174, 178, 203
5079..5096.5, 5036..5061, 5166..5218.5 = -0.25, 171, 183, 204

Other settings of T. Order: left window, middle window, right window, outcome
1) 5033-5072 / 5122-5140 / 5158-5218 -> 1.5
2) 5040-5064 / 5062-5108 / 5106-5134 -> -1.7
